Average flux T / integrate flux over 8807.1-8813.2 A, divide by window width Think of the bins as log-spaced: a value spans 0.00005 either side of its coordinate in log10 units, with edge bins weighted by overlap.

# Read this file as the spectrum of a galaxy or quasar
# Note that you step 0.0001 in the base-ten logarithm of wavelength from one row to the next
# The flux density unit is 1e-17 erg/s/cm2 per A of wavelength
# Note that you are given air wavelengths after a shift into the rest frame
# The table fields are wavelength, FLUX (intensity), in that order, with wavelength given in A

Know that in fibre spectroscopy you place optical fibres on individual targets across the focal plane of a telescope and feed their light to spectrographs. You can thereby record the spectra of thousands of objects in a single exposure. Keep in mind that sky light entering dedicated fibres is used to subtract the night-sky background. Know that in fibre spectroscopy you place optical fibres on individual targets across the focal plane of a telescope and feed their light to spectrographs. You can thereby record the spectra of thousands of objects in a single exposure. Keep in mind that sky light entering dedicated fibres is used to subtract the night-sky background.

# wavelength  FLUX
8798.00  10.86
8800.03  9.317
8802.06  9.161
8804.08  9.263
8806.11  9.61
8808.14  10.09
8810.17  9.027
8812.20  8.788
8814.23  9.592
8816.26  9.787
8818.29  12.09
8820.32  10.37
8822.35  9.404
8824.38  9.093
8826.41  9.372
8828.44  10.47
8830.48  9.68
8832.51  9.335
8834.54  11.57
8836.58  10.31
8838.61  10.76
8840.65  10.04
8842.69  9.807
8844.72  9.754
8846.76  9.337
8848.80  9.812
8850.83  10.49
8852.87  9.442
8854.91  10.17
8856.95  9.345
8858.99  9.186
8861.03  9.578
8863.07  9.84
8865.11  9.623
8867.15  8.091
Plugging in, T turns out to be 9.3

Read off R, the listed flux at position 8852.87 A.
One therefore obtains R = 9.442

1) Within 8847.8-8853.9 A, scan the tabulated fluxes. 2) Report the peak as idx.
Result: 10.49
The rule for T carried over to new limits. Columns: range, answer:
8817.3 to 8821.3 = 11.2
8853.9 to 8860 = 9.56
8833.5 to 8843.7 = 10.5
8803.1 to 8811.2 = 9.49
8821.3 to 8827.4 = 9.3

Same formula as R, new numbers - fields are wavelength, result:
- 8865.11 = 9.623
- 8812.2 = 8.788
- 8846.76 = 9.337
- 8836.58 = 10.31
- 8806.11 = 9.61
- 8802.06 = 9.161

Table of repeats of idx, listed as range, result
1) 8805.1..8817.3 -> 10.09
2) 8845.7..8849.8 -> 9.812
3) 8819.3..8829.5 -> 10.47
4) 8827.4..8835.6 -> 11.57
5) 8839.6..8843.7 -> 10.04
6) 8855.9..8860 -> 9.345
